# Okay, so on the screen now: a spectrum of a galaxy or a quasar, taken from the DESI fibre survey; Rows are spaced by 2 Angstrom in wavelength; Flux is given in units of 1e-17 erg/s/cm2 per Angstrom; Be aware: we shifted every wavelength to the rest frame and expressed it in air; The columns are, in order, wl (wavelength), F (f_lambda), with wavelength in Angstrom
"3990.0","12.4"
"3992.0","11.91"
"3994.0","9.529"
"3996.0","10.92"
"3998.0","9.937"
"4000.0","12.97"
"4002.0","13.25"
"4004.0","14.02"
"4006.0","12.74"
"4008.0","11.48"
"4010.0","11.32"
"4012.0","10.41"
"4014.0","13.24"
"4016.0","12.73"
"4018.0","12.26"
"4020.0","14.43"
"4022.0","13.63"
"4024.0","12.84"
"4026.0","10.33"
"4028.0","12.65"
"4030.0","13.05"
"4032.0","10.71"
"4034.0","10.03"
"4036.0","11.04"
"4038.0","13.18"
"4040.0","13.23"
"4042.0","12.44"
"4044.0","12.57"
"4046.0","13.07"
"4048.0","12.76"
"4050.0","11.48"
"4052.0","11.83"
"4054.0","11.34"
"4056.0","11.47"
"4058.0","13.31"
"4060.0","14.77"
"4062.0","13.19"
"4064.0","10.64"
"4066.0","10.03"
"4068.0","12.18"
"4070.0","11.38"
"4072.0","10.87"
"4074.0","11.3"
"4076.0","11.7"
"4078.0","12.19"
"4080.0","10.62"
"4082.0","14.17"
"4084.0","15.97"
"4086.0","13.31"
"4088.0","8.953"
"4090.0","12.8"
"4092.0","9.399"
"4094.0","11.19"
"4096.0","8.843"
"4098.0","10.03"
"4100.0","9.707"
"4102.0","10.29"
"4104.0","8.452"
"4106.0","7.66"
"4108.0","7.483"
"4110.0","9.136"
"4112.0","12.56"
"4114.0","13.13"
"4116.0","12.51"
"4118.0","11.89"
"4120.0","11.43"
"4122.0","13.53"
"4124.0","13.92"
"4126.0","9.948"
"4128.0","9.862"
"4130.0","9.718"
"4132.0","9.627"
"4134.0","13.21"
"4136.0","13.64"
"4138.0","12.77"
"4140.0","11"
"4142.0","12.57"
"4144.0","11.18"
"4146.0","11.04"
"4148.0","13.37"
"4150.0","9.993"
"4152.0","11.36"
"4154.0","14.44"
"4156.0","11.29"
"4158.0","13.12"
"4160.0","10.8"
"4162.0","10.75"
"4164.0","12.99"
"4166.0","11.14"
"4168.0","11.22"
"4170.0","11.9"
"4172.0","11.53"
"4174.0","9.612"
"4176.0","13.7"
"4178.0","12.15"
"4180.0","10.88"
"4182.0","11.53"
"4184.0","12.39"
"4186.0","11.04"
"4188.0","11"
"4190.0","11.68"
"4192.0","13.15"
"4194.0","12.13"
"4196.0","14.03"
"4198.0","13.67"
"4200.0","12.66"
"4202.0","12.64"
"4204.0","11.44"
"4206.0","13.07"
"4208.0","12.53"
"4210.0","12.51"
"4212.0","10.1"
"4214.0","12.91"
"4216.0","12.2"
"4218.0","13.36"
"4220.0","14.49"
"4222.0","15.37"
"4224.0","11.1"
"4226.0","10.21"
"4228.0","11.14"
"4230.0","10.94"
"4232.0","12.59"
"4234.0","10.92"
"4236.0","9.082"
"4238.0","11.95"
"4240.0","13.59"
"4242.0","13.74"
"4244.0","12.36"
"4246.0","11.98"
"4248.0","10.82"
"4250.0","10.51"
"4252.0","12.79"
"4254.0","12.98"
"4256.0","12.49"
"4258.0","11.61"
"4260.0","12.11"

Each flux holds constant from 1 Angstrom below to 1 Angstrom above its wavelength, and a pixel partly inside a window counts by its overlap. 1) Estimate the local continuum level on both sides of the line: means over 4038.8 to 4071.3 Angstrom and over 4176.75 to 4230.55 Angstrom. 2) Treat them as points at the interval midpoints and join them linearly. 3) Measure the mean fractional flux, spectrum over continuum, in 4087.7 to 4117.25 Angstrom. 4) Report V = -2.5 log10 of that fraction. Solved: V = 0.199 mag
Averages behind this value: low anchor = 12.2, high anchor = 12.3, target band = 10.2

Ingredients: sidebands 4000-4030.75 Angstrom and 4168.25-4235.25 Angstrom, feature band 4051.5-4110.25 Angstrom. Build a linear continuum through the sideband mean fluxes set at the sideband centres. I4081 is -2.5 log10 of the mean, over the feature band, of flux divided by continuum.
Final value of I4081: 0.12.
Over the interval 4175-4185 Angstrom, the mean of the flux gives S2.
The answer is 12.1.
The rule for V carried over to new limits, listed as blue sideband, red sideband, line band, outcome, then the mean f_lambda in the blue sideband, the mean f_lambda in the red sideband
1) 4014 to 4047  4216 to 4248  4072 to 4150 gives 0.09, 12.4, 12.1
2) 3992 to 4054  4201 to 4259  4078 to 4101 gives 0.07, 12.1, 12.1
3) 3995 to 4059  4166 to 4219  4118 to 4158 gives 0.03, 12.2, 12.1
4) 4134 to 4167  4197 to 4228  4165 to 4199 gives 0.03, 12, 12.5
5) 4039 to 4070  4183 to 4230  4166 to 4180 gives 0.07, 12.3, 12.4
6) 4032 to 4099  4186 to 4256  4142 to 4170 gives 0.03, 11.8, 12.2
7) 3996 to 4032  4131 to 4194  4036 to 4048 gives -0.04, 12.3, 11.8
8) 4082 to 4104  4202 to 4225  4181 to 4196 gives 0.03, 11.1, 12.6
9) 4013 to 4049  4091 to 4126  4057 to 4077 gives -0.03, 12.5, 10.6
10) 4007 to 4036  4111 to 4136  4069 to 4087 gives -0.04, 12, 11.9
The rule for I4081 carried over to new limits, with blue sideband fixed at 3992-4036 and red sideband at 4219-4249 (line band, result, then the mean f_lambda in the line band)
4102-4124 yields 0.11 mag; 10.9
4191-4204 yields -0.08 mag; 12.9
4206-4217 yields -0.01 mag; 12.1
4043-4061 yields -0.05 mag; 12.5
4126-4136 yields 0.11 mag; 10.8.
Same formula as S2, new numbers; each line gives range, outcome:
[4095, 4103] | 9.72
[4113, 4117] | 12.8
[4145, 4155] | 12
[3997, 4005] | 12.5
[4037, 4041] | 13.2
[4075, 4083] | 12.2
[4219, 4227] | 12.8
